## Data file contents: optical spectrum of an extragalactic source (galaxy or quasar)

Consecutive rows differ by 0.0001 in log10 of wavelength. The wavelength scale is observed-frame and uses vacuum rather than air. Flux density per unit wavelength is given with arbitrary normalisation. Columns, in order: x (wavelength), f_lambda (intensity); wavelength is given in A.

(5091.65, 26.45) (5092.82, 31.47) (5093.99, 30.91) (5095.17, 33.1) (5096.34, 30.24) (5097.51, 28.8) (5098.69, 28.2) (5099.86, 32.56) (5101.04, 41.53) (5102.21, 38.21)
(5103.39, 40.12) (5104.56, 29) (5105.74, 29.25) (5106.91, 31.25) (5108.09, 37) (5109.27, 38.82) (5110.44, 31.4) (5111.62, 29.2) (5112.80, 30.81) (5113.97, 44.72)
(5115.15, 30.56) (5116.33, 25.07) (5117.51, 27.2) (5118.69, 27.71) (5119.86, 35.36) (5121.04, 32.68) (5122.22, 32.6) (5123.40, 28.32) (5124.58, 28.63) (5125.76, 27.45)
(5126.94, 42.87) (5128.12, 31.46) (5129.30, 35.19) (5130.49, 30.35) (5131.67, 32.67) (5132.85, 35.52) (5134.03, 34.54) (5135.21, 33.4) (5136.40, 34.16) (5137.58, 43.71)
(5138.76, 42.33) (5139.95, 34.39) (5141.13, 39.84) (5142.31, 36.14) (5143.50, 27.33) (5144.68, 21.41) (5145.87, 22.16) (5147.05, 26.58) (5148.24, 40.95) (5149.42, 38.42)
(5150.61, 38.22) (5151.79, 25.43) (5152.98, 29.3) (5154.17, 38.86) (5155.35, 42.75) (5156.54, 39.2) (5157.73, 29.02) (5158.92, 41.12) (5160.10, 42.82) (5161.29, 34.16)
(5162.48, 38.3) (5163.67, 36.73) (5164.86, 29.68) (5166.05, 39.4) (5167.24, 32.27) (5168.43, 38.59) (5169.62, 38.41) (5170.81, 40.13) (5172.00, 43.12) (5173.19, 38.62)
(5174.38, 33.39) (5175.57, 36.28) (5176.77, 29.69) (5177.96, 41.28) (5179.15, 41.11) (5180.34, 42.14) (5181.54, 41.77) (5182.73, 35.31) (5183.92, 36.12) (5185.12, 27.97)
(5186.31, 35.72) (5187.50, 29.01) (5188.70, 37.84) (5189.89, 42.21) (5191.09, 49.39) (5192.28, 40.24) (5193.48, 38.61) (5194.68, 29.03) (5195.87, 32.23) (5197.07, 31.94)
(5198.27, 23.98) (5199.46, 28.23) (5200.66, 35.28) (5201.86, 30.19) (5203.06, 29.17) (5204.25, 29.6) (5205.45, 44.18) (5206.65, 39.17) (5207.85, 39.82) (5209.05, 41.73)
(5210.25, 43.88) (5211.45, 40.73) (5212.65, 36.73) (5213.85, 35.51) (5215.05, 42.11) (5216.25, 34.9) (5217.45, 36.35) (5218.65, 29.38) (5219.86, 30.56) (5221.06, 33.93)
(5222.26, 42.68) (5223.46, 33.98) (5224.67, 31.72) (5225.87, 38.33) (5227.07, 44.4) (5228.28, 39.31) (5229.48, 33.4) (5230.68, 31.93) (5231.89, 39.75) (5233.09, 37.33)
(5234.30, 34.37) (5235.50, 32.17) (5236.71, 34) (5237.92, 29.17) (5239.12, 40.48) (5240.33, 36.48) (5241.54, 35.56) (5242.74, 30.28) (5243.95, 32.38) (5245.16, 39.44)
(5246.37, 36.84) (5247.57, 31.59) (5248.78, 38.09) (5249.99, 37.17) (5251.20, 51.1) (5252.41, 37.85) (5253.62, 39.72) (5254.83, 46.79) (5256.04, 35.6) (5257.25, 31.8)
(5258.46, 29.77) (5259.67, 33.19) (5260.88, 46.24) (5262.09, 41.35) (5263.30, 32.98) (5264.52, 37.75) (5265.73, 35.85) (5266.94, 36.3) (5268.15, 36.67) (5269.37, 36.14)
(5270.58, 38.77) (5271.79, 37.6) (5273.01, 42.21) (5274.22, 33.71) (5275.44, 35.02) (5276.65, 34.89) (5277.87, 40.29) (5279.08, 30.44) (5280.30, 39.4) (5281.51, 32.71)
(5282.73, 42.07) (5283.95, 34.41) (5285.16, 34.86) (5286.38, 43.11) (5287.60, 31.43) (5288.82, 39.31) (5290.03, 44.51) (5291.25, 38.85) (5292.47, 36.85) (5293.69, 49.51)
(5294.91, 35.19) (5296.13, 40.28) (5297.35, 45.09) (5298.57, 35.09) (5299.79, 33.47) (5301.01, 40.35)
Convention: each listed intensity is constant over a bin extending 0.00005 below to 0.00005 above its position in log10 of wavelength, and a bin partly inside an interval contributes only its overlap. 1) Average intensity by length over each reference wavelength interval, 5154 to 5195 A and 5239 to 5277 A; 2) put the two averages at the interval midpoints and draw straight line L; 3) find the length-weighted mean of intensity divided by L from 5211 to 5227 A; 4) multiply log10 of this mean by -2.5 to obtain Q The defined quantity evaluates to 0.03 mag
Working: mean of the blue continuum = 37.5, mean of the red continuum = 37.1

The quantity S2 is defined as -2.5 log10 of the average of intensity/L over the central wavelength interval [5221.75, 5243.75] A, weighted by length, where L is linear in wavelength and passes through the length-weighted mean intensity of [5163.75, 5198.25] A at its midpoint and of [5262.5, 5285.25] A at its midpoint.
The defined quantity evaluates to 0.02 mag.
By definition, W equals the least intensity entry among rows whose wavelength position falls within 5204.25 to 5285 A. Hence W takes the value 29.17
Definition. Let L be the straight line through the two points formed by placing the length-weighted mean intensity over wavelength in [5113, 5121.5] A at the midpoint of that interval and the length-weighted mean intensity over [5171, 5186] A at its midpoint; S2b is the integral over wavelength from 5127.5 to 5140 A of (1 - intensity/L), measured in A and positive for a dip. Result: -0.7 A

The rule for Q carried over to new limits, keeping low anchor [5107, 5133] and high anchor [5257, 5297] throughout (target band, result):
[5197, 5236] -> -0.01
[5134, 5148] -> 0.00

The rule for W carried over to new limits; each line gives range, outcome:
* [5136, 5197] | 21.41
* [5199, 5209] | 28.23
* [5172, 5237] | 23.98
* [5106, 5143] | 25.07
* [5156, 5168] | 29.02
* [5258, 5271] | 29.77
